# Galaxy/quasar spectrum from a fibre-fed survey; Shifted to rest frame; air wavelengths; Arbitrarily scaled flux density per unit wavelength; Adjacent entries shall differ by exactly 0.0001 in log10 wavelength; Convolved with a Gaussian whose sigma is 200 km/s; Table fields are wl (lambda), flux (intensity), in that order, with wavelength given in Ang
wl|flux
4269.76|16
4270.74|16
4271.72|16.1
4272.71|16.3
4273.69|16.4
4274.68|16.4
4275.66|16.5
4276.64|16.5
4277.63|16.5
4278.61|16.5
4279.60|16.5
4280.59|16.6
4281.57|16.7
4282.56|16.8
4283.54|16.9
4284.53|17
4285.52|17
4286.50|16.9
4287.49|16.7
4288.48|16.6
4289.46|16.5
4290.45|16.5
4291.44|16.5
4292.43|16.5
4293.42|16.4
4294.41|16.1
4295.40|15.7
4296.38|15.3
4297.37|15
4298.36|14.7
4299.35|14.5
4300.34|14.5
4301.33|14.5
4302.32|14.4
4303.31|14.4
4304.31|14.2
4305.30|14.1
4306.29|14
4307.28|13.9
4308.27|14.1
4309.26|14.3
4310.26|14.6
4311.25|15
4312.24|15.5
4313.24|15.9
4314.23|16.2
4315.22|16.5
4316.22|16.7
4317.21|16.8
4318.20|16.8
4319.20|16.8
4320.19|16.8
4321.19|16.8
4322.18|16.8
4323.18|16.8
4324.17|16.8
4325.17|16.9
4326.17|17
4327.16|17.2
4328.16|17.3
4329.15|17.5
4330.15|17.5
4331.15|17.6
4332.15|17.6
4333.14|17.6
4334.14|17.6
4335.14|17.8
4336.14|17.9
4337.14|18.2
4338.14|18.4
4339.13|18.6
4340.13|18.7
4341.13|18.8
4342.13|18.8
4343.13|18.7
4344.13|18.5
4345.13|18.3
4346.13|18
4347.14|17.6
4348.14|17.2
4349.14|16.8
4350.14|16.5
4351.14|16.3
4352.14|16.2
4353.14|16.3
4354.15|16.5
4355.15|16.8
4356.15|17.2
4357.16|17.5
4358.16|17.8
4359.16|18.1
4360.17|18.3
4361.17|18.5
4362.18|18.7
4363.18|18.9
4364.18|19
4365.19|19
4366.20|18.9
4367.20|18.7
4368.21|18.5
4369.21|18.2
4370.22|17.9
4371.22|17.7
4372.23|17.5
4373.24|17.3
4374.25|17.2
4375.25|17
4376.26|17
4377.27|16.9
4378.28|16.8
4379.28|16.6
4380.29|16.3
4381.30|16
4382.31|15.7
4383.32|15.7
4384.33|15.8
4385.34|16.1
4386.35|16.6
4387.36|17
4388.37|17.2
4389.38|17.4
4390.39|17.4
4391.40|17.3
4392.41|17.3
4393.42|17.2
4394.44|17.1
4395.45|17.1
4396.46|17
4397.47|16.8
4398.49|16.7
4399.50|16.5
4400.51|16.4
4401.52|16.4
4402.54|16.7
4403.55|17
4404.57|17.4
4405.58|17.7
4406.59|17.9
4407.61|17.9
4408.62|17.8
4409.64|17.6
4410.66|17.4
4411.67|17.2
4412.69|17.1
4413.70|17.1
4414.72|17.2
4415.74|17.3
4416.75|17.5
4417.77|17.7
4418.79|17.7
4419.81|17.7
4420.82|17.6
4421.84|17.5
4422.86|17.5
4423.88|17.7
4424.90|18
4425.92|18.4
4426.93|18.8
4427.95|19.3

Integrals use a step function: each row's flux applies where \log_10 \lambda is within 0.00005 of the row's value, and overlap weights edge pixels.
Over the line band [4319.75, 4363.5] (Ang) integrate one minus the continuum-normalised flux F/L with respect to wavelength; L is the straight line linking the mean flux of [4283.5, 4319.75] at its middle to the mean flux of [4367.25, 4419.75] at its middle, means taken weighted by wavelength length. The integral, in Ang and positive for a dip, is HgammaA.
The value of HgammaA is -3.5 Ang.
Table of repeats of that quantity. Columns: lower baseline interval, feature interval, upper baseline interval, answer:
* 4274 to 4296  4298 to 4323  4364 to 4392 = 2.1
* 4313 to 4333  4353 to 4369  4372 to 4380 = -1.0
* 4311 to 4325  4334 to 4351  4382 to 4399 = -1.4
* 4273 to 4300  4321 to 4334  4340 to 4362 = -0.1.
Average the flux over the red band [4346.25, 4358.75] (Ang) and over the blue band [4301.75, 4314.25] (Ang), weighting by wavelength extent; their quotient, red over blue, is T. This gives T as 1.16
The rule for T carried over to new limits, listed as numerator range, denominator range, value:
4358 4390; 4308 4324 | 1.09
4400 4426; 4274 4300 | 1.07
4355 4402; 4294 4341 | 1.07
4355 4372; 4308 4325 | 1.13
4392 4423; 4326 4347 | 0.96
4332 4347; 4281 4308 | 1.17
